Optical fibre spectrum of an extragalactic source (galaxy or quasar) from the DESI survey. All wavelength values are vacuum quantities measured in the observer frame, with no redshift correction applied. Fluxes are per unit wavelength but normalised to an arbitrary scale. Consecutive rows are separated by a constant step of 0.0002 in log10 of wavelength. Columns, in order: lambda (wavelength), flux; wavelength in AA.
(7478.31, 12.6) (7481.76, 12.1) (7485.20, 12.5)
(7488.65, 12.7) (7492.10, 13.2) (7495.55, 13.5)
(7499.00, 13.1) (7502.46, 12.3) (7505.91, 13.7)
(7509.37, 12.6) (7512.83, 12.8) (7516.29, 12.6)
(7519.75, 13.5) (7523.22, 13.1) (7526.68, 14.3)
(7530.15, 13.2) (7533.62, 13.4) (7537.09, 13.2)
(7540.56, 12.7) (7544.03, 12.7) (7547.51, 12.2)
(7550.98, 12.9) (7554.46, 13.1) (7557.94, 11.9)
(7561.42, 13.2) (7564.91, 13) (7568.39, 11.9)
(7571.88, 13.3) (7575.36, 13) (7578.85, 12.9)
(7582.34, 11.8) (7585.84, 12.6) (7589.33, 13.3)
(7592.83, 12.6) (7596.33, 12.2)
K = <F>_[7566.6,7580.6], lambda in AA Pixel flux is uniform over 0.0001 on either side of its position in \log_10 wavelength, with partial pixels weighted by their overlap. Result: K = 12.8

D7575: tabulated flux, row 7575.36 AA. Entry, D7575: 13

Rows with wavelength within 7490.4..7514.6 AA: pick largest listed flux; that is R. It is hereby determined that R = 13.7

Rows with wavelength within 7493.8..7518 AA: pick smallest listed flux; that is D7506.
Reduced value 12.3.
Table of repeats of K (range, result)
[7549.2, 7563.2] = 12.8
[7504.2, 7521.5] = 13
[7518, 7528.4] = 13.6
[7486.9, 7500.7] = 13.1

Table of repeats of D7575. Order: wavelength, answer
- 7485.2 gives 12.5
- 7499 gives 13.1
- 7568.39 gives 11.9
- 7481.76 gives 12.1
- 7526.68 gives 14.3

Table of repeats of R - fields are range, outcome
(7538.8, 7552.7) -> 12.9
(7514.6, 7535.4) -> 14.3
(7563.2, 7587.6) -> 13.3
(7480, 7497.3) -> 13.5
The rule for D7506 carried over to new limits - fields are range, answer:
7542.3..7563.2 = 11.9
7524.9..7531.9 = 13.2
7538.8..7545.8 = 12.7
